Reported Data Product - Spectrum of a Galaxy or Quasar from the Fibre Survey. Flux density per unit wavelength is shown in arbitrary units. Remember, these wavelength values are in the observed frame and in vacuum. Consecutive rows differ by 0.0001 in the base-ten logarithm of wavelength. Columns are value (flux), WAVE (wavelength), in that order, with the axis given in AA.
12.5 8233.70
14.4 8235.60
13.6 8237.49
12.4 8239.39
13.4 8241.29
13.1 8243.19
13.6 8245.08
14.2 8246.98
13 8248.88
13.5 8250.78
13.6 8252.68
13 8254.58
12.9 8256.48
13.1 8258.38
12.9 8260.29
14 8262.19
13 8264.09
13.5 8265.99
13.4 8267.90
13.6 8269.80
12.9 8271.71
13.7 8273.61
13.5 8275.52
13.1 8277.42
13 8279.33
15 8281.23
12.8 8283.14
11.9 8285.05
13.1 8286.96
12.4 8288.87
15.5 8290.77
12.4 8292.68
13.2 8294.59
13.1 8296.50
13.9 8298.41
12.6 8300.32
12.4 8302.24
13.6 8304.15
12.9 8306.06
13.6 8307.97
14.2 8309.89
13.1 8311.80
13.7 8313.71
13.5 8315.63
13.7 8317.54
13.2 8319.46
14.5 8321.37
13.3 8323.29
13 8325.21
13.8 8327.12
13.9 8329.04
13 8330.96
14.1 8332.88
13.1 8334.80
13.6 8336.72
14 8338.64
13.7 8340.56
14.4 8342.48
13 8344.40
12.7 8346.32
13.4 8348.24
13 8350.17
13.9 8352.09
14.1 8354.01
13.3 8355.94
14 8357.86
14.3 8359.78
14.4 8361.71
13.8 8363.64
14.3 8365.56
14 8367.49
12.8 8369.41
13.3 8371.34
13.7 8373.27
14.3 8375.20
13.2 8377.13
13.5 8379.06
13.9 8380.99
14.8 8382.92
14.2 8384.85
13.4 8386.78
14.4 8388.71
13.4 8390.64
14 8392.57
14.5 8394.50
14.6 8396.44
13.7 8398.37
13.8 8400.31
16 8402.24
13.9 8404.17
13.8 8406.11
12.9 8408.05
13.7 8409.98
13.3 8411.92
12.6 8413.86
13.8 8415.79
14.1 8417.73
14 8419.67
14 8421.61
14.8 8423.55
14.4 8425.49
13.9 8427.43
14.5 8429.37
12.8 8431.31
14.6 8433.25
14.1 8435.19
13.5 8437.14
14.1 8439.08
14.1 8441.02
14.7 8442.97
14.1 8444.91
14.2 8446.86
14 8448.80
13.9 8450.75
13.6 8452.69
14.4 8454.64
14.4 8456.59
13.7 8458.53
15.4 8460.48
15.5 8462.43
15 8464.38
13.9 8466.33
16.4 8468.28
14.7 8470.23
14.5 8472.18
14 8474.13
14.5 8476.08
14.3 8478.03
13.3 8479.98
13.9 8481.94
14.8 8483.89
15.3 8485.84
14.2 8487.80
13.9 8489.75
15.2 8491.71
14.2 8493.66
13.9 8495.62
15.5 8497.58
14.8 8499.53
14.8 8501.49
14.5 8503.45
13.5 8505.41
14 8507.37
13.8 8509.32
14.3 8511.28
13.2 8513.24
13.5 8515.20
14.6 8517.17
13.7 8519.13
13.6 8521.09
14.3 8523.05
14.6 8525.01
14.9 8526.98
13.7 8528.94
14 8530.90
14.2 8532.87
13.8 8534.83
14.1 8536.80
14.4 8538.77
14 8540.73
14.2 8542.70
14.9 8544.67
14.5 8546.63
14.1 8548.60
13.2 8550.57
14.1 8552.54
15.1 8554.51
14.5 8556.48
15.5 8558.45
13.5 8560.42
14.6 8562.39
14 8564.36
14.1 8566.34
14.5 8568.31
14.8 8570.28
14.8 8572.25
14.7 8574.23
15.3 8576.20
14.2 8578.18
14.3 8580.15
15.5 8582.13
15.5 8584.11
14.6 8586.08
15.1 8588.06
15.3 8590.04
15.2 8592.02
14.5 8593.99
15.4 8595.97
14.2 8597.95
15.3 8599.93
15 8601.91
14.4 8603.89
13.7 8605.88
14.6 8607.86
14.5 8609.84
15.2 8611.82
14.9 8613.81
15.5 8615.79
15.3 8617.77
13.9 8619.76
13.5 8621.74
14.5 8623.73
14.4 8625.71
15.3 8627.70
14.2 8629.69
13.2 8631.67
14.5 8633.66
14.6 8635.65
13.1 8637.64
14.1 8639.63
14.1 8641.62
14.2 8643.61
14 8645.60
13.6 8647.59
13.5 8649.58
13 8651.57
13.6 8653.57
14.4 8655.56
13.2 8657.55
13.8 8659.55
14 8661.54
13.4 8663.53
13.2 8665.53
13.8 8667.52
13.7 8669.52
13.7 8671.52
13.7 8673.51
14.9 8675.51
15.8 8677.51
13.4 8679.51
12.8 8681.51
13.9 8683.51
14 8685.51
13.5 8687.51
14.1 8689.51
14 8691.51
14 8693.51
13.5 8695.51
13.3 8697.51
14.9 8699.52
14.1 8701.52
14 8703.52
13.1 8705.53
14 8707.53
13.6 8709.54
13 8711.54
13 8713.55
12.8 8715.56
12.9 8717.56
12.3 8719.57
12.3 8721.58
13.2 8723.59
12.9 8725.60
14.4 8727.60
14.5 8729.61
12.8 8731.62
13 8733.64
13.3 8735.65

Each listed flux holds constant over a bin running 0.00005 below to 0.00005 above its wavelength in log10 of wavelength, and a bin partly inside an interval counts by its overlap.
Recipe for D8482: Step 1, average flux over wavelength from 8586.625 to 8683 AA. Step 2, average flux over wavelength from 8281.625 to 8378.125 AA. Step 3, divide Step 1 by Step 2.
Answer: 1.05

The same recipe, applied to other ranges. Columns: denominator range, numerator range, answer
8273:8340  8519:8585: 1.07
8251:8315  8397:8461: 1.05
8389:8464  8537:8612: 1.04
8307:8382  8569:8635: 1.08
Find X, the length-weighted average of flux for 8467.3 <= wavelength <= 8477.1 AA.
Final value 14.8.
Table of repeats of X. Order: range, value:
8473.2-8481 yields 14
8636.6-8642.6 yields 13.8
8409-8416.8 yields 13.4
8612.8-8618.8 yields 15.2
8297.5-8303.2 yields 12.9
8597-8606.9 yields 14.5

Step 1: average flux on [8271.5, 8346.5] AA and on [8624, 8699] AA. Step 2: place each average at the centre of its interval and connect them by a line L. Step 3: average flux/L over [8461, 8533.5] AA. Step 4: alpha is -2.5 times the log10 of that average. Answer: -0.053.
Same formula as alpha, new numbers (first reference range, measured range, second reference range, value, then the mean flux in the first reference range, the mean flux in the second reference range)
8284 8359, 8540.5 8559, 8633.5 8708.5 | -0.05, 13.4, 13.8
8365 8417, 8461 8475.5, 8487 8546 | -0.06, 13.8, 14.2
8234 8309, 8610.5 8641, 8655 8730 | -0.06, 13.3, 13.7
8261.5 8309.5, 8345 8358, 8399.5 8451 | 0.01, 13.3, 14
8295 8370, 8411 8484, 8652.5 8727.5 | -0.05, 13.6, 13.6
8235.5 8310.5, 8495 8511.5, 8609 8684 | -0.05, 13.3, 14.1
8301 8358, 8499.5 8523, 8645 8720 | -0.03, 13.5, 13.7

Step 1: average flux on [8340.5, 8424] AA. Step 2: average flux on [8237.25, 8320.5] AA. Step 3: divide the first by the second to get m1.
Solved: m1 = 1.0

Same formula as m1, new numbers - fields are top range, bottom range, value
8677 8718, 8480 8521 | 0.96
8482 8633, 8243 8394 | 1.07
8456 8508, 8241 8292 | 1.09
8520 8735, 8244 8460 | 1.03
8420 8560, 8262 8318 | 1.07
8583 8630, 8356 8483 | 1.05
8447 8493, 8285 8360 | 1.07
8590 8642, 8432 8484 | 1.01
